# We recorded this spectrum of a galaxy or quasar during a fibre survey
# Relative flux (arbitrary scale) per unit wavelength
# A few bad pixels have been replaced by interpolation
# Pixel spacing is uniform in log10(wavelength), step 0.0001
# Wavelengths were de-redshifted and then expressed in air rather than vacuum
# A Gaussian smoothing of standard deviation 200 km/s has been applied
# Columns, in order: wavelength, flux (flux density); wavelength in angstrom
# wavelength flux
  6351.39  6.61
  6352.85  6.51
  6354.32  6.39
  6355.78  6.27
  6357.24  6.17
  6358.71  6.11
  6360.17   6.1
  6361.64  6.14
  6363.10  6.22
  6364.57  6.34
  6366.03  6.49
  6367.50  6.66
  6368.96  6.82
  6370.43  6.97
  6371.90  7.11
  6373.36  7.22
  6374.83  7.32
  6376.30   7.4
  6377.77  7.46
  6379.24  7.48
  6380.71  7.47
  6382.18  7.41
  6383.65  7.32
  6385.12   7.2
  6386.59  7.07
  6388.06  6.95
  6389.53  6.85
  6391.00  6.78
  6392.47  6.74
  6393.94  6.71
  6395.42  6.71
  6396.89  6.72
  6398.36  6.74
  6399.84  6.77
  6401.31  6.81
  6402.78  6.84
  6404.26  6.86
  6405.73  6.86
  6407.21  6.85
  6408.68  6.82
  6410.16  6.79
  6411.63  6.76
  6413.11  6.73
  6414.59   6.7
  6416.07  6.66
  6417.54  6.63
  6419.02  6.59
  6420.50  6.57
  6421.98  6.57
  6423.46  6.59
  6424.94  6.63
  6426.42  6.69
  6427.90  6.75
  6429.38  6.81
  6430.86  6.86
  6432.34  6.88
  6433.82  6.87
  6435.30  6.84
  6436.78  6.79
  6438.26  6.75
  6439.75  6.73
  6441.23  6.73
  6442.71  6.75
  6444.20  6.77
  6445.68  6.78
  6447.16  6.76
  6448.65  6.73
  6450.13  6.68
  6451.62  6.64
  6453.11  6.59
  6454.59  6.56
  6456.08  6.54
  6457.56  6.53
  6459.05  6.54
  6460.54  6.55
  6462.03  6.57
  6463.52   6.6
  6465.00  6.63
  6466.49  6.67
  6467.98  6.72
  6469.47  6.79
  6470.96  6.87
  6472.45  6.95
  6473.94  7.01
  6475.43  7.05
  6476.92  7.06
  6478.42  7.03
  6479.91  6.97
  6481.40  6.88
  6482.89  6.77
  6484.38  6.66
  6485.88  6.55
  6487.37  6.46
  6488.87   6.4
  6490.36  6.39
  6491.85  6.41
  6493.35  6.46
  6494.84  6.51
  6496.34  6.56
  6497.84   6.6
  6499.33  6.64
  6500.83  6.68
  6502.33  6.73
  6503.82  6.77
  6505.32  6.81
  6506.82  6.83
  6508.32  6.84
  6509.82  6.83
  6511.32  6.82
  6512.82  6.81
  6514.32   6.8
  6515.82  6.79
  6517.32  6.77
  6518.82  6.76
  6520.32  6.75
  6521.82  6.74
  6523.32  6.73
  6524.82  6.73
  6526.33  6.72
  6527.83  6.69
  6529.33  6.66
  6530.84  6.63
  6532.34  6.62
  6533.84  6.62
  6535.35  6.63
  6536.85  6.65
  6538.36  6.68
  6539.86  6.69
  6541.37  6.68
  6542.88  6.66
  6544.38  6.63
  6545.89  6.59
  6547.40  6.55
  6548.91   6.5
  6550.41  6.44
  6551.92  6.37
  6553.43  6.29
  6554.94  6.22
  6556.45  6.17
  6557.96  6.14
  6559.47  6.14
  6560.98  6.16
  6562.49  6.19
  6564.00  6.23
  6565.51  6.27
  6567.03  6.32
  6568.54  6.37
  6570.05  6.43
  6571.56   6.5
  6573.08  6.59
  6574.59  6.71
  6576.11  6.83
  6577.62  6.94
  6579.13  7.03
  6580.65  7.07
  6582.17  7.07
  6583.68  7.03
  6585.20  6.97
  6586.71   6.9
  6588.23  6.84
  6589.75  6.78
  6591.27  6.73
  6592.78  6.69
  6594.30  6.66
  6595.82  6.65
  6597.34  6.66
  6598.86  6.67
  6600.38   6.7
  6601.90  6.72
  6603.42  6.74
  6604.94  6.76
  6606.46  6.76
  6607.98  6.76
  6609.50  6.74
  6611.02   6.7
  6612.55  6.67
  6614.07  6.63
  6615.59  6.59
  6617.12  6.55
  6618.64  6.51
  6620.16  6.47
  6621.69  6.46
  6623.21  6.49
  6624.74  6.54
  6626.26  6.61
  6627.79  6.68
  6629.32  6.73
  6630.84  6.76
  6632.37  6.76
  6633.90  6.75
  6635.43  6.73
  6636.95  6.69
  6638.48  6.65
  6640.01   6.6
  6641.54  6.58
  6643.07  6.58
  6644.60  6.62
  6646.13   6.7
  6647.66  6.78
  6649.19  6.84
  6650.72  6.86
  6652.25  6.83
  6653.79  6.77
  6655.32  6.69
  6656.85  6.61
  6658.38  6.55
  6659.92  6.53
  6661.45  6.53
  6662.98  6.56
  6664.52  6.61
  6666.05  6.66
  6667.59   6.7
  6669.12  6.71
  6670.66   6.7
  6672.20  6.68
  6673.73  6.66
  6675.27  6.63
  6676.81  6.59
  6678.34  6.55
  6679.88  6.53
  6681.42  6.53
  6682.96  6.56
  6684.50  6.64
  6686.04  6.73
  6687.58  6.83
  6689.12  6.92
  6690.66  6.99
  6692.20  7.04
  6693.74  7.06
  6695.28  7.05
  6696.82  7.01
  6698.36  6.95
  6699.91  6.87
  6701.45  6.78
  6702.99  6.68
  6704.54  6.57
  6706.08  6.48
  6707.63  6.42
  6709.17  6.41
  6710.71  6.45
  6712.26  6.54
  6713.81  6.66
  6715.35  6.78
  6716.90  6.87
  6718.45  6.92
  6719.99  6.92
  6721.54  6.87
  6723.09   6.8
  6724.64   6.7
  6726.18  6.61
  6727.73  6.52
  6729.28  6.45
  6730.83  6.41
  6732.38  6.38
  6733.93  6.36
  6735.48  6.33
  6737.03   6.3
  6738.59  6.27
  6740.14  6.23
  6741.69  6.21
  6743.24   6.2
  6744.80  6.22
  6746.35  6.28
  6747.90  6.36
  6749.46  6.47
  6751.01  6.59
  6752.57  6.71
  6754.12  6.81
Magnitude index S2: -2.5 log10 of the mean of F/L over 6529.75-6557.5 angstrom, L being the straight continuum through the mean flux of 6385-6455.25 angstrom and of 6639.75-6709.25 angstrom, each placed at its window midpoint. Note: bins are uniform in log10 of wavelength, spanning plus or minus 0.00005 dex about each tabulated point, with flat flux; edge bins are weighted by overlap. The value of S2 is 0.03 mag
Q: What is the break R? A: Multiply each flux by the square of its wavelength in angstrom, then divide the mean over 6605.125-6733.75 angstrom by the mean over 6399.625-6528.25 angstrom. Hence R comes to 1.06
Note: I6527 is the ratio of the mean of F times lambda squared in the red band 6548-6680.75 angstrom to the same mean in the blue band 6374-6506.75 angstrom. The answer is 1.03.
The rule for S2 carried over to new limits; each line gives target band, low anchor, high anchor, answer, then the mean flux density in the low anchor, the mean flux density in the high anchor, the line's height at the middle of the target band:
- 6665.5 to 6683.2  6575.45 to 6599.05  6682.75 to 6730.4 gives 0.02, 6.85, 6.74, 6.77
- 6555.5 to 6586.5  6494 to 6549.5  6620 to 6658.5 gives 0.02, 6.69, 6.67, 6.68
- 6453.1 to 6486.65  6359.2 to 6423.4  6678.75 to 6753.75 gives 0.01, 6.84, 6.61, 6.78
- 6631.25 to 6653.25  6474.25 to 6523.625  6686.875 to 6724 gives 0.01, 6.73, 6.79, 6.77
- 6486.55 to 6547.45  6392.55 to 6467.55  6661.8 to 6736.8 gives 0.01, 6.71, 6.68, 6.7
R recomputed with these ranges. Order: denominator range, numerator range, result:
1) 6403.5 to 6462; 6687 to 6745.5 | 1.08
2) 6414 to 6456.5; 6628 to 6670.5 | 1.06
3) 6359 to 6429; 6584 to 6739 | 1.06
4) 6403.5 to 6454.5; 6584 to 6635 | 1.05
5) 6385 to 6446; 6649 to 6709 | 1.07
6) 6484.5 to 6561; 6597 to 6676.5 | 1.05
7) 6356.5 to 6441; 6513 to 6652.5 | 1.03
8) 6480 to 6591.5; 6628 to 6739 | 1.05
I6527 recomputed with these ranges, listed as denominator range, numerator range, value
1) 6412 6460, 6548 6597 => 1.02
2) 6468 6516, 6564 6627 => 1.02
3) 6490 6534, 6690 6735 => 1.06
